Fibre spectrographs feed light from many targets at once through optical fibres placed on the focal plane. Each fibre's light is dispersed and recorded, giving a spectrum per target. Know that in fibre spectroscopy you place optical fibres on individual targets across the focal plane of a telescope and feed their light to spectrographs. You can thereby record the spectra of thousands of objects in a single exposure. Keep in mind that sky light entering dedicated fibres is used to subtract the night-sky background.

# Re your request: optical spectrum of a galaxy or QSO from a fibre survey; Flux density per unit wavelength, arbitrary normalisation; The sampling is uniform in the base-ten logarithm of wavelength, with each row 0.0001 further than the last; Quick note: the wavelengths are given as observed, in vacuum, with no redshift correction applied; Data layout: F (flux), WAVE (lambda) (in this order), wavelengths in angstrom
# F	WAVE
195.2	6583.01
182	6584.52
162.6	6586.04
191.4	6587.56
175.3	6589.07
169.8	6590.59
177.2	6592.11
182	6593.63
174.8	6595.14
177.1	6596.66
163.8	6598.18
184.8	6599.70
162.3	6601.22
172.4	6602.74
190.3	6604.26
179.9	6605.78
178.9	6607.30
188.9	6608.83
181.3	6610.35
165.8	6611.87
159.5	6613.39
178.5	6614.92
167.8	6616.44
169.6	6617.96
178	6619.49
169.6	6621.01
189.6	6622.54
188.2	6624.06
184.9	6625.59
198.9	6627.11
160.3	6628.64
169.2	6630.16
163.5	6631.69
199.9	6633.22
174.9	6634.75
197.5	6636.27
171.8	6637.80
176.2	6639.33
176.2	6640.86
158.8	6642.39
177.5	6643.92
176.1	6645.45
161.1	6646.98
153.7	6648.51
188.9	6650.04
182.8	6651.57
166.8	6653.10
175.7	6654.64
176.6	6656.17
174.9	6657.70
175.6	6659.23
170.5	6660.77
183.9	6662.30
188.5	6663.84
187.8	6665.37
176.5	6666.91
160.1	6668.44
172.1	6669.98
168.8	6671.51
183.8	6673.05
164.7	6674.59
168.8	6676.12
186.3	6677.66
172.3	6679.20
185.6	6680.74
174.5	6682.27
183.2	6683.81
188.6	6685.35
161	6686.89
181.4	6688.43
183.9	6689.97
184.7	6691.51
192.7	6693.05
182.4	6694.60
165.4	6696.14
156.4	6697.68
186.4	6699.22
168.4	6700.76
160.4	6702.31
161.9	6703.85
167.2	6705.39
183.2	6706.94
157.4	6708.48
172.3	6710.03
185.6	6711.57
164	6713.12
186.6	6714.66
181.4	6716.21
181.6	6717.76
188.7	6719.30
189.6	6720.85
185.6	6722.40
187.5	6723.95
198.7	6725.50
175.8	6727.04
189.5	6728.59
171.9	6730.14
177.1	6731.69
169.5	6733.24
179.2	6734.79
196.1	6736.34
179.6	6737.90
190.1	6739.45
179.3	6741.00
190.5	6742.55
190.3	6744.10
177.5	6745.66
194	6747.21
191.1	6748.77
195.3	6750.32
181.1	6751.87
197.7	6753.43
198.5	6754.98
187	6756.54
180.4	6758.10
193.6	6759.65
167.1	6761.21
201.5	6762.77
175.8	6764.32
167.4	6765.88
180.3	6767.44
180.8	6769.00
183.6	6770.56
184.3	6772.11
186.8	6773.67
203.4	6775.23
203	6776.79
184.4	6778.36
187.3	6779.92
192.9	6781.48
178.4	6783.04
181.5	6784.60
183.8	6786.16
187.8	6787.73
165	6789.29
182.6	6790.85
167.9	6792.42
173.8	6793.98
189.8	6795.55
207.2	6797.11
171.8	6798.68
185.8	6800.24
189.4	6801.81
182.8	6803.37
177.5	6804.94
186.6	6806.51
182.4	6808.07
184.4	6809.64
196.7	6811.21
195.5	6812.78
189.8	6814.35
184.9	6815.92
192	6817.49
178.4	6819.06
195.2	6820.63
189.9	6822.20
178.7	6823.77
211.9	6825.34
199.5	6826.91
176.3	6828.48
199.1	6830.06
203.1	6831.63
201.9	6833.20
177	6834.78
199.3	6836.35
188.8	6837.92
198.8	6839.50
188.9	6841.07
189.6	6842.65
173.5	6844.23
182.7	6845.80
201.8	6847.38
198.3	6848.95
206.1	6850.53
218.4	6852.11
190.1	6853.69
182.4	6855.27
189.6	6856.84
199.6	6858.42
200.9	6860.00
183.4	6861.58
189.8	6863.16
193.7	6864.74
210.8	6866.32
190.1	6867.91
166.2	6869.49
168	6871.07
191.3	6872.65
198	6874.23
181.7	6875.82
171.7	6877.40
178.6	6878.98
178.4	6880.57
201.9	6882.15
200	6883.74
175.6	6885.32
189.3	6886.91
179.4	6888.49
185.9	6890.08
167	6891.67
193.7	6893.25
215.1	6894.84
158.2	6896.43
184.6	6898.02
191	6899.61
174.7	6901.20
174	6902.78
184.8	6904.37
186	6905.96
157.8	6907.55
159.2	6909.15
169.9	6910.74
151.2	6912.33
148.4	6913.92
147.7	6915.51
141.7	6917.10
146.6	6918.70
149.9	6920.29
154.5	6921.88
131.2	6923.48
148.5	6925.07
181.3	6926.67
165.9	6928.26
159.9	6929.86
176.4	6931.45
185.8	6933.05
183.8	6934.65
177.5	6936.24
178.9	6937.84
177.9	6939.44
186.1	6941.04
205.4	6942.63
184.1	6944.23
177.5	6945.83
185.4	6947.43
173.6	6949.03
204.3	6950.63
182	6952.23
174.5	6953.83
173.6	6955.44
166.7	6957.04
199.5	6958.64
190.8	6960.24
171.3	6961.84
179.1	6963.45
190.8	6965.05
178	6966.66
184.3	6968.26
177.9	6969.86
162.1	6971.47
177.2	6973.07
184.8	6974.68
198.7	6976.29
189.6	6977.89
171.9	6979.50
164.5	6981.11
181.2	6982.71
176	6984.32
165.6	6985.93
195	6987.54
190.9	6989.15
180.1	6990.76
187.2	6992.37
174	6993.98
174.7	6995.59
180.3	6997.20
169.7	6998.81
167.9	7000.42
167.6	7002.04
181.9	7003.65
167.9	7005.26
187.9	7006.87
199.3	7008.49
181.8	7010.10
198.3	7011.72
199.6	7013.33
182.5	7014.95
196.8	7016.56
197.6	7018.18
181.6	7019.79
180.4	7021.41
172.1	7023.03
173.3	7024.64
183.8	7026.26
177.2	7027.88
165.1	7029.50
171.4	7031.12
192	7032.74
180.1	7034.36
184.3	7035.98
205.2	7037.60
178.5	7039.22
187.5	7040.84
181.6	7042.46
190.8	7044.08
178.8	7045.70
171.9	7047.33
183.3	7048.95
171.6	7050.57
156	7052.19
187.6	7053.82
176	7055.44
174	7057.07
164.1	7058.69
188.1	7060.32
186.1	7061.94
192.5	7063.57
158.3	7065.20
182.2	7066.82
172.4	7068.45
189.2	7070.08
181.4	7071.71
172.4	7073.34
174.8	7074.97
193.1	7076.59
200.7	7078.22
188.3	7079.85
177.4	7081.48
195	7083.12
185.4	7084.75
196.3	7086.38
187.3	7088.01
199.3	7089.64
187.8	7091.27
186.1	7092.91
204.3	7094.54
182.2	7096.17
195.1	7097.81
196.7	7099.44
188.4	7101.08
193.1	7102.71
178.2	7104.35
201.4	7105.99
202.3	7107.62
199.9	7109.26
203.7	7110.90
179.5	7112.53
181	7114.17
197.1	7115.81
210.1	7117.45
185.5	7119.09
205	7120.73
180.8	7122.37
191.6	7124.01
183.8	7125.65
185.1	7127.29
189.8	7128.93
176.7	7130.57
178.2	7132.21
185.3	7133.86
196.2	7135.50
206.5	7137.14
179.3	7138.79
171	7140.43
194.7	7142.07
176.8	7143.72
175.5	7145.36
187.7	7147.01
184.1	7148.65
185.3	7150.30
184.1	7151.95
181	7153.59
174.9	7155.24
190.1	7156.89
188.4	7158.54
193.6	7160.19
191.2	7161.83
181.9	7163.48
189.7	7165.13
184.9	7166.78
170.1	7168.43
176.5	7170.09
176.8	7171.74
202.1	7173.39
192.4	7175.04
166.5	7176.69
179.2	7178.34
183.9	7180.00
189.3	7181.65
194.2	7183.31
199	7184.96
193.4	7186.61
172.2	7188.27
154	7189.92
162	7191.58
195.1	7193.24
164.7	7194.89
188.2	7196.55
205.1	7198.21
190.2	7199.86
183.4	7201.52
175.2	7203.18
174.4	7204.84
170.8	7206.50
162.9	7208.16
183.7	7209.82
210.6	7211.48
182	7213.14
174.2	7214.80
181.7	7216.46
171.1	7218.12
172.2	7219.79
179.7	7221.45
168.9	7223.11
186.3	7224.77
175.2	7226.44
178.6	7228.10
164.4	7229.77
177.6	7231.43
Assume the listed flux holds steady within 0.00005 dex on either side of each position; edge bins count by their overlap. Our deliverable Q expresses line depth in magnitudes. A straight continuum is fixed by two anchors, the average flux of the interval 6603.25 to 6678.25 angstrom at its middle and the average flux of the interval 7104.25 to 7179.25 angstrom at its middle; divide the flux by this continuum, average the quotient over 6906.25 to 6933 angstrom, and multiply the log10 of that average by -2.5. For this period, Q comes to 0.161 mag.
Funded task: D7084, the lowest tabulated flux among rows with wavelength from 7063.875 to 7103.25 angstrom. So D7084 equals 158.3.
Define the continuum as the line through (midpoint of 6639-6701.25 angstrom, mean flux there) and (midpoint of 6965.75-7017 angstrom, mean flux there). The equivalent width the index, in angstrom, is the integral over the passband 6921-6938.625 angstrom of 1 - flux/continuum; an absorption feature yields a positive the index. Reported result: 1.2 angstrom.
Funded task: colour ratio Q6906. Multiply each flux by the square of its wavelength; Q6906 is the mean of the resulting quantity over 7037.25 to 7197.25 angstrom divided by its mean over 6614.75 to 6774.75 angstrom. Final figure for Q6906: 1.2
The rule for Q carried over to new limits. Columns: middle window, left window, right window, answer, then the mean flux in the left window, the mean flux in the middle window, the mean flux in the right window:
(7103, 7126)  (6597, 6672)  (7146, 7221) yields -0.07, 176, 193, 182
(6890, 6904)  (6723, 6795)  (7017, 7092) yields 0.00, 185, 183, 182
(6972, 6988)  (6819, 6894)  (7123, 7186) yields 0.05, 190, 180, 185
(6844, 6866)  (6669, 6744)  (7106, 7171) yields -0.08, 178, 195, 187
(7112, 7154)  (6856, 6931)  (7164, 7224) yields -0.04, 176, 187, 181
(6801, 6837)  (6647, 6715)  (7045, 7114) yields -0.07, 175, 190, 185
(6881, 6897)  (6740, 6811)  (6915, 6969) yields -0.05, 185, 187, 174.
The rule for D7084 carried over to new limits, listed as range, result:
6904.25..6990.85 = 131.2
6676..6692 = 161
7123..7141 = 171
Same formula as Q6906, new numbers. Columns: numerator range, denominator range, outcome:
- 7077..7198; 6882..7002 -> 1.12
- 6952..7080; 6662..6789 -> 1.08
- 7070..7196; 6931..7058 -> 1.07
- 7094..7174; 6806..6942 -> 1.11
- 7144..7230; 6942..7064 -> 1.06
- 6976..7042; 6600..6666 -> 1.15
